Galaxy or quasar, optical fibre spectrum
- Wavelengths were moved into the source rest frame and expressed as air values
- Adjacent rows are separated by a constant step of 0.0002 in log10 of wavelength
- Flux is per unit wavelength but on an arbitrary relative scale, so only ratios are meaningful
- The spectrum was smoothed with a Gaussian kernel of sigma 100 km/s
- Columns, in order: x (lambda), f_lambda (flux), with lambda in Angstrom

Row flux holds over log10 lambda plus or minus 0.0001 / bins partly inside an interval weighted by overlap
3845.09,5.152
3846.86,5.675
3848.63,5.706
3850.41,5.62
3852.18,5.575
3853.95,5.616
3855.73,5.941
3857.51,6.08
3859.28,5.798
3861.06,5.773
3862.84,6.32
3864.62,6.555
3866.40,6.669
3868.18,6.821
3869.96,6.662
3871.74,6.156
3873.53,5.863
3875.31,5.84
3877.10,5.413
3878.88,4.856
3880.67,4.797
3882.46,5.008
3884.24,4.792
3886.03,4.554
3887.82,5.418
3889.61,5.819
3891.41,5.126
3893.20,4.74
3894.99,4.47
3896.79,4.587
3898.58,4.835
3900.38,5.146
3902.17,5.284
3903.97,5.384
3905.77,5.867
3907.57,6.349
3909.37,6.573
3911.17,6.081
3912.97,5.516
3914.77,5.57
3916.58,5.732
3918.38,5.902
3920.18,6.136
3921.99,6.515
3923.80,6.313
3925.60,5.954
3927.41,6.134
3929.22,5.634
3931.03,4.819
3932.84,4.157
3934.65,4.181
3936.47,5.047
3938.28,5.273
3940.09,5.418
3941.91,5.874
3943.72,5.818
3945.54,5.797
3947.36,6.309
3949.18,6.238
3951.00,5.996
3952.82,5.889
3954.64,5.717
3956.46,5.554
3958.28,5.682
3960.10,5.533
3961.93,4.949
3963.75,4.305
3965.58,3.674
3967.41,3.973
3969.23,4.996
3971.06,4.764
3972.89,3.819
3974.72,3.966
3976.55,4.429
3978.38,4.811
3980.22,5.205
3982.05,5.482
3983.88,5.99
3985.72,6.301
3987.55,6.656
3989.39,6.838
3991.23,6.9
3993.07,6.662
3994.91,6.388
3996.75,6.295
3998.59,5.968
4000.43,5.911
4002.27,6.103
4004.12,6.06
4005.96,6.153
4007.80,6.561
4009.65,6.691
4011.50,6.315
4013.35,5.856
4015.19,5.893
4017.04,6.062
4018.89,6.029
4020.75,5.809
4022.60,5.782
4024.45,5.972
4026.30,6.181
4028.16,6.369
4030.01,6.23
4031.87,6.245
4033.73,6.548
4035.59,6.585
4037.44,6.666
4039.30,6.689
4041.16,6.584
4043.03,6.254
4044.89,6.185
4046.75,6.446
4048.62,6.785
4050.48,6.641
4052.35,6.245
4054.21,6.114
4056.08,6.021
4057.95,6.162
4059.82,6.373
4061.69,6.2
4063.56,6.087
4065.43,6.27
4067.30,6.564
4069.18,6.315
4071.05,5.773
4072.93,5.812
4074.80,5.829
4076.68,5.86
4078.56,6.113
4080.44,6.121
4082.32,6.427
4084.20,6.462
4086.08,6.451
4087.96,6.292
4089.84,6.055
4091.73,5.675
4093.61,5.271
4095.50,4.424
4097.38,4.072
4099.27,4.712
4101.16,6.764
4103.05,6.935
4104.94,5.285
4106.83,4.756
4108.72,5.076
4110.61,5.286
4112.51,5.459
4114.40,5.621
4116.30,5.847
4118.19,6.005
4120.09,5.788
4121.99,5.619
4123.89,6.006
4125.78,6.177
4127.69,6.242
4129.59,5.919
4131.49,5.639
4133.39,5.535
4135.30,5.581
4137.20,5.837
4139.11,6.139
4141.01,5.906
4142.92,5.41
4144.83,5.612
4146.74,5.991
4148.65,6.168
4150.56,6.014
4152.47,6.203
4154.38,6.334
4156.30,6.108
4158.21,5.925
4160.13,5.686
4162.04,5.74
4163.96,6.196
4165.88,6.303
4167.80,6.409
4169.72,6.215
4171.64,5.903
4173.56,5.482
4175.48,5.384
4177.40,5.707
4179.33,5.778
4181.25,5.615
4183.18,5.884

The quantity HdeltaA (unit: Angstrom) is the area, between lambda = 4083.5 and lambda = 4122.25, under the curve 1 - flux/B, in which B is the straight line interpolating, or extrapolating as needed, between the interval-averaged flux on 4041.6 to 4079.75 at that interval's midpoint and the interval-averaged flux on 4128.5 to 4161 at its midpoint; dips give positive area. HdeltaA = 2.81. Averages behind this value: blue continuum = 6.2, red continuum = 5.89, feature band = 5.61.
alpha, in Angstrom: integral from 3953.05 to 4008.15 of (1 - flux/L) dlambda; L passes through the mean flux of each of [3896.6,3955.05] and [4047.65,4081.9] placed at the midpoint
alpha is 3.28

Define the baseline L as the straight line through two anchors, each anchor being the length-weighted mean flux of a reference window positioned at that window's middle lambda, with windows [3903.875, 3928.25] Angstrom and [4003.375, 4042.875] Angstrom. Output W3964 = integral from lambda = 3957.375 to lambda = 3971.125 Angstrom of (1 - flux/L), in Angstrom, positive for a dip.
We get 3.1 Angstrom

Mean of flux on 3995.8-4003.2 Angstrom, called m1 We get 6.07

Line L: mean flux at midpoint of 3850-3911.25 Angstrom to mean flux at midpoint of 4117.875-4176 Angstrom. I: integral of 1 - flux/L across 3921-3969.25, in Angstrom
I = 2.33 Angstrom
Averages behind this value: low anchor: 5.6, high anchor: 5.92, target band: 5.41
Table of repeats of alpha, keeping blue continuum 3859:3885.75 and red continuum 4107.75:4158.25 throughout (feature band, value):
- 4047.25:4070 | -1.9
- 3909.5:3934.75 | 0.5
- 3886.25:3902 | 2.1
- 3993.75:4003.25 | -0.5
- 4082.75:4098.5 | 0.6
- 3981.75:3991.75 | -1.0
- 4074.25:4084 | -0.5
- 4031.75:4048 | -1.9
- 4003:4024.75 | -1.1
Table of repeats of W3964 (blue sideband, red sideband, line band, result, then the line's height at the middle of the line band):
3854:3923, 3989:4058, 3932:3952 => 1.5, 5.91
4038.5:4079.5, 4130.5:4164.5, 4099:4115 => 1.2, 6.05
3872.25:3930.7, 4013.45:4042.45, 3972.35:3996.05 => 1.2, 5.98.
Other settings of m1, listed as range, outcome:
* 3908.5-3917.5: 5.89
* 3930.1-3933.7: 4.5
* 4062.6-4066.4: 6.19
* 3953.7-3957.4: 5.65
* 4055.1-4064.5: 6.17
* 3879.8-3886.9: 4.79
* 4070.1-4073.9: 5.8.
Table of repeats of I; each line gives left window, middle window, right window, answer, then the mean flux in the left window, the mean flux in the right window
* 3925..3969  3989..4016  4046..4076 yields -2.54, 5.32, 6.22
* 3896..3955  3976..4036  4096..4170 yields -4.26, 5.64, 5.8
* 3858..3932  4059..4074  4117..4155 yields -0.87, 5.65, 5.9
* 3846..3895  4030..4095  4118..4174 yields -4.16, 5.65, 5.94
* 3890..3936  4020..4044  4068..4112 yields -2.79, 5.48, 5.73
